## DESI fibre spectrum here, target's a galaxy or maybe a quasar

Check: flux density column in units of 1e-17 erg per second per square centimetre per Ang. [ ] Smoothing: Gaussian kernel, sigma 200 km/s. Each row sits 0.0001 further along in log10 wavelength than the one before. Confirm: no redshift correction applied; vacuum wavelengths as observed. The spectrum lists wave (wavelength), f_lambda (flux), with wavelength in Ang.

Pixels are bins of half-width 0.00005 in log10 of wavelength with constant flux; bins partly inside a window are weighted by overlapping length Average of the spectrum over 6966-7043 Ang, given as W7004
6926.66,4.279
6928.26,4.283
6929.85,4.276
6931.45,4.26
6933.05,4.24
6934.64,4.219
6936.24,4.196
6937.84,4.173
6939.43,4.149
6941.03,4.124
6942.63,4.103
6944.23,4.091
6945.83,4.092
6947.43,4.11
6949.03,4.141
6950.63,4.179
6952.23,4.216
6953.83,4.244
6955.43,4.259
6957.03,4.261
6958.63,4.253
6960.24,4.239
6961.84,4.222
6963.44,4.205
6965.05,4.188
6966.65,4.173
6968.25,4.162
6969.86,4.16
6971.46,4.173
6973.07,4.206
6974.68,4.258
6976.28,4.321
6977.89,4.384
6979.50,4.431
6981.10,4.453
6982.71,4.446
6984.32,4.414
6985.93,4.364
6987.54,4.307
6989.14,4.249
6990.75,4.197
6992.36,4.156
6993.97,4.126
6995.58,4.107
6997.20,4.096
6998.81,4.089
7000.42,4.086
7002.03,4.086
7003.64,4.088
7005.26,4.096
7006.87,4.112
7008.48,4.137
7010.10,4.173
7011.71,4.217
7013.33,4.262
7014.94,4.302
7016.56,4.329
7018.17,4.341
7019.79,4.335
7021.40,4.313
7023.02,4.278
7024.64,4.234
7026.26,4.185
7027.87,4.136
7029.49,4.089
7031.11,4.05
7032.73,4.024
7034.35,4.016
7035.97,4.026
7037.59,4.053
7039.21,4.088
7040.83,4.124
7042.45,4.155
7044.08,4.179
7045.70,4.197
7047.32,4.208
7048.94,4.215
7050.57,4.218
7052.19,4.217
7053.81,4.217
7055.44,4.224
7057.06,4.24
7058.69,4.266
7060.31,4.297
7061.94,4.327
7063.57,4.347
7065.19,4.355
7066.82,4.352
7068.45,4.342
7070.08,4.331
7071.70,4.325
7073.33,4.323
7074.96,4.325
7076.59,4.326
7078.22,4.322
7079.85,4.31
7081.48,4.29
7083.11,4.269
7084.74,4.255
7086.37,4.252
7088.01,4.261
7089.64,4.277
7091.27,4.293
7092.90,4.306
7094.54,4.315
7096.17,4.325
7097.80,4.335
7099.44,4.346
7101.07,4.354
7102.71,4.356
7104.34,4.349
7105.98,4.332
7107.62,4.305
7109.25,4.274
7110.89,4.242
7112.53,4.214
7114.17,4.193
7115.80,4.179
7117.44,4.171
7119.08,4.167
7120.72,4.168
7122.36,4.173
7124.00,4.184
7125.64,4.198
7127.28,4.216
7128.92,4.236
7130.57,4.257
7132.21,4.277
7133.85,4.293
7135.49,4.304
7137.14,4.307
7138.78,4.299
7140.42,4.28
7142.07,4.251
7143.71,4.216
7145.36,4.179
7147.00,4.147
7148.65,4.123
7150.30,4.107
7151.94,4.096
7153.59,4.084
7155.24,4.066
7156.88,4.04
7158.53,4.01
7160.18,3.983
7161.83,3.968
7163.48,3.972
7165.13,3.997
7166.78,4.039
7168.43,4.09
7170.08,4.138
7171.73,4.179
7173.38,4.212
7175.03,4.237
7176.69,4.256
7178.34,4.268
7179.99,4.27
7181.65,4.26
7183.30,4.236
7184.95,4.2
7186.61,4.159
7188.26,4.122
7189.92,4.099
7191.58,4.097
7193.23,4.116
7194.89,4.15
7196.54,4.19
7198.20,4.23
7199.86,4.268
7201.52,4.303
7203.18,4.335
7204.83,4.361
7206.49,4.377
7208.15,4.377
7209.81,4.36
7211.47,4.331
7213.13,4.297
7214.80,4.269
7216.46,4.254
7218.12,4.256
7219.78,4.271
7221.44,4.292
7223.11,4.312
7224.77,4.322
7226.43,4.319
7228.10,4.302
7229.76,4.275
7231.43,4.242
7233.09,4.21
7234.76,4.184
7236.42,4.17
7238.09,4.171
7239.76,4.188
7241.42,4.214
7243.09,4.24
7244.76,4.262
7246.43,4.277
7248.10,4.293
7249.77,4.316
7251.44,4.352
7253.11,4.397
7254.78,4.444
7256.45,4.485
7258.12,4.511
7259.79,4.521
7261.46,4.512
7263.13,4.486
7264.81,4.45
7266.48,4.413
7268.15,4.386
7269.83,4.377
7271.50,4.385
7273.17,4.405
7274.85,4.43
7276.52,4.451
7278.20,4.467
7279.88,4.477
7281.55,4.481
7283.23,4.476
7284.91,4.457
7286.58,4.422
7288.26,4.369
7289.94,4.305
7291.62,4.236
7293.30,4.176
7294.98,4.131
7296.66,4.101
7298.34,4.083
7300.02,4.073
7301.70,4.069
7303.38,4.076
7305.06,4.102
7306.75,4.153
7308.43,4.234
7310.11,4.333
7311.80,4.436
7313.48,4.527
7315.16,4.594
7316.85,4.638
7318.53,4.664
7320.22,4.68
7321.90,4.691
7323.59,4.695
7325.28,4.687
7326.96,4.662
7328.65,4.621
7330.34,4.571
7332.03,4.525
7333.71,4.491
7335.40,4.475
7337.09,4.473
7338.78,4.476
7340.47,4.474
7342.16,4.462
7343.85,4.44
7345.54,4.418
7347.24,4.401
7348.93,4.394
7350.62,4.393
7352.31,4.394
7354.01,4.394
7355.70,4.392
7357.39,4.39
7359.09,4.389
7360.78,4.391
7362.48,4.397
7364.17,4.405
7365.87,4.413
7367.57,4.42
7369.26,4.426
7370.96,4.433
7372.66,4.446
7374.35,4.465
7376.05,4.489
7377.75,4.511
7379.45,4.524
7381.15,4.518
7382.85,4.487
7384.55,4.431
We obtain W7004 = 4.2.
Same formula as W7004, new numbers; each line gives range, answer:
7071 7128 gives 4.27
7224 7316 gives 4.32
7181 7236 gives 4.25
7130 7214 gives 4.19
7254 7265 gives 4.49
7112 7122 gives 4.18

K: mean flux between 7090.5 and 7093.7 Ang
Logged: 4.3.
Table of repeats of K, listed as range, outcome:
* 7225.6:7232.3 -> 4.28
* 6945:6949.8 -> 4.11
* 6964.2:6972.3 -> 4.17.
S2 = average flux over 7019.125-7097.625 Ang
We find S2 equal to 4.24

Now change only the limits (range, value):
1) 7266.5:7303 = 4.32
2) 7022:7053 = 4.14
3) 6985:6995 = 4.24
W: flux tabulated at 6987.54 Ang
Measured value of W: 4.307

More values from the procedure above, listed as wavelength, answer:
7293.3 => 4.176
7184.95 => 4.2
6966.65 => 4.173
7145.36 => 4.179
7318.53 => 4.664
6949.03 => 4.141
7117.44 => 4.171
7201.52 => 4.303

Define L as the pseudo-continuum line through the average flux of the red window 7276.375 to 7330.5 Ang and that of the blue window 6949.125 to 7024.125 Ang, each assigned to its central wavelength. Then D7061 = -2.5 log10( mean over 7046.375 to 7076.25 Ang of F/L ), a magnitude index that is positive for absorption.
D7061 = -0.004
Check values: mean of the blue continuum 4.23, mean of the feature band 4.29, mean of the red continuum 4.39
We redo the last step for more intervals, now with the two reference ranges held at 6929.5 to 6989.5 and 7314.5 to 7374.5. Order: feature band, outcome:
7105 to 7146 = 0.03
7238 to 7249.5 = 0.05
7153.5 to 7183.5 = 0.06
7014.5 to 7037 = 0.02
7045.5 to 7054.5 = 0.02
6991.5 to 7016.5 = 0.03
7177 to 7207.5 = 0.04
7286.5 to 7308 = 0.07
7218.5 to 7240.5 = 0.04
